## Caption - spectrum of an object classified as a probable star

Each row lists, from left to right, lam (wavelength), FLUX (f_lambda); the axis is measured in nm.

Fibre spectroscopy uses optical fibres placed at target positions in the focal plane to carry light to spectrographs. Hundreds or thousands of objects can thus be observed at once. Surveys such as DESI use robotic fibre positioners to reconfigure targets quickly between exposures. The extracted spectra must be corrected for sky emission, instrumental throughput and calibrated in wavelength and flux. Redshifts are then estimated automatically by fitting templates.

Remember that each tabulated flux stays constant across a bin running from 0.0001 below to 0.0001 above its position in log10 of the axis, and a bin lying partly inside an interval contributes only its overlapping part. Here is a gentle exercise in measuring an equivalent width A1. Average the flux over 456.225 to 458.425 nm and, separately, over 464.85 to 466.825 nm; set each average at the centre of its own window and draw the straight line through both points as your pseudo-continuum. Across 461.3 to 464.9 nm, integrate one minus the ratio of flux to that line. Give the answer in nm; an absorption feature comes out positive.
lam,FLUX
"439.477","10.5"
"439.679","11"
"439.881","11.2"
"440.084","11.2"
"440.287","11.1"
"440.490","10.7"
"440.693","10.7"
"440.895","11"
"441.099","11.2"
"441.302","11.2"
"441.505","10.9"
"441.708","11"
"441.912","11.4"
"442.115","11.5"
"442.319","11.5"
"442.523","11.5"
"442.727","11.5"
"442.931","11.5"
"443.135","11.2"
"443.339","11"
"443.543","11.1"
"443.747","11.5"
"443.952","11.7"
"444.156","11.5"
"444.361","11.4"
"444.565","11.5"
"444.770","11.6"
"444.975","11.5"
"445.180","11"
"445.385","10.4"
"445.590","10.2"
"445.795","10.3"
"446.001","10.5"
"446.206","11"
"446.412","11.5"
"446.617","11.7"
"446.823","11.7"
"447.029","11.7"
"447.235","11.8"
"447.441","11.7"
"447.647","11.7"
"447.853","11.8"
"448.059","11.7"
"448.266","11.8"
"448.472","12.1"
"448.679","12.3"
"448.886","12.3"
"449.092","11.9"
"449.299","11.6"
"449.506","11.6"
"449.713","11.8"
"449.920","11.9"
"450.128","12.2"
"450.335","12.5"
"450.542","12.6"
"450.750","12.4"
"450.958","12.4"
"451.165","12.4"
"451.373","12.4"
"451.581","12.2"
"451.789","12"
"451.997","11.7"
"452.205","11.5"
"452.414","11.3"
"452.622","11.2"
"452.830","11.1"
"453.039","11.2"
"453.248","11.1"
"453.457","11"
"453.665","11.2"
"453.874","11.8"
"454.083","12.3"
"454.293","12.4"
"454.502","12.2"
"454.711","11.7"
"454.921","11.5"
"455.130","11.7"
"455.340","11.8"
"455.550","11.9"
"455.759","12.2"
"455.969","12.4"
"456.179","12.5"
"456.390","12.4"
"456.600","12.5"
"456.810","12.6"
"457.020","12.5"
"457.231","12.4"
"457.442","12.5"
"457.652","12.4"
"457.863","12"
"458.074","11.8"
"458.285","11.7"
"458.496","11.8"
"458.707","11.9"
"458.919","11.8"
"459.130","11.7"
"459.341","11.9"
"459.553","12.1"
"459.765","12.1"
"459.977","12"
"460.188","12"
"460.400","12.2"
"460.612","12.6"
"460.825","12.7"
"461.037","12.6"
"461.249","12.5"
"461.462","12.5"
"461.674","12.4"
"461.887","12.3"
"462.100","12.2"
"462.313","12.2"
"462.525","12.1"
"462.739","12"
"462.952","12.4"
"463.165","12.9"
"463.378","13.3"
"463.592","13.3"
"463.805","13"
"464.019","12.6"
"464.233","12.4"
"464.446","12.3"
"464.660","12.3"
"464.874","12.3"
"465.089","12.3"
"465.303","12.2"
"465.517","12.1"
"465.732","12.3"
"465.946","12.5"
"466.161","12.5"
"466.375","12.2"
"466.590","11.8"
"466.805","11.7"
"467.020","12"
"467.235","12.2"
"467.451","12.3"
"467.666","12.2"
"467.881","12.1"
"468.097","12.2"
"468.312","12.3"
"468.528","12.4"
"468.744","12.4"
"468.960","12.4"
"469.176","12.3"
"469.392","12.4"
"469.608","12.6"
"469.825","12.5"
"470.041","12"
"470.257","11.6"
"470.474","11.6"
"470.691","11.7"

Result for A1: -0.081 nm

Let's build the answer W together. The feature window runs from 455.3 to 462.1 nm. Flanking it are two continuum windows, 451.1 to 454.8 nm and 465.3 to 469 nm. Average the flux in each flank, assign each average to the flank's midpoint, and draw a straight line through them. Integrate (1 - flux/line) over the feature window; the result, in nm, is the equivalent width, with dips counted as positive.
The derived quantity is -0.176 nm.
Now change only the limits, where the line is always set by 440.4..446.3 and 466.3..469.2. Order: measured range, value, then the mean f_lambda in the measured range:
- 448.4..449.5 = -0.060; 12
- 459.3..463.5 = -0.161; 12.4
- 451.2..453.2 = -0.021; 11.6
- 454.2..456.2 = -0.063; 12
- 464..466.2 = -0.049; 12.3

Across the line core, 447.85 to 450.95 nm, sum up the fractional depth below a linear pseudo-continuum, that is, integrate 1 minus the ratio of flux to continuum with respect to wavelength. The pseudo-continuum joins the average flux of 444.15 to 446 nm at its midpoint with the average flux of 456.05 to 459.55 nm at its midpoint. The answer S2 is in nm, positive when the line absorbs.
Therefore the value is -0.18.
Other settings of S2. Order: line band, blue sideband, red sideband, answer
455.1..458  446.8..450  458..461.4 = -0.06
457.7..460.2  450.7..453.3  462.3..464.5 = 0.08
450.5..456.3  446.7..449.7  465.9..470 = 0.04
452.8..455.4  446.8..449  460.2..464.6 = 0.11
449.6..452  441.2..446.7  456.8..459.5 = -0.13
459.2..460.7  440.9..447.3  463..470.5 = -0.01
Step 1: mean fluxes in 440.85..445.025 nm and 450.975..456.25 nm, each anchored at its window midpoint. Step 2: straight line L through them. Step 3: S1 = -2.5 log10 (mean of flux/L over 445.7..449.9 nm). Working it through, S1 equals -0.008 mag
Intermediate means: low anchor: 11.3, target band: 11.6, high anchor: 11.8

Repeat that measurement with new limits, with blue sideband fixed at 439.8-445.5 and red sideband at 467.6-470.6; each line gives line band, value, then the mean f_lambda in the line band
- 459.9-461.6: -0.045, 12.4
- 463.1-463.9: -0.099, 13.1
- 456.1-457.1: -0.068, 12.5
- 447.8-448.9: -0.050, 12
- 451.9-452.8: 0.018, 11.4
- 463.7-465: -0.039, 12.5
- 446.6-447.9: -0.030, 11.7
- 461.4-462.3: -0.034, 12.3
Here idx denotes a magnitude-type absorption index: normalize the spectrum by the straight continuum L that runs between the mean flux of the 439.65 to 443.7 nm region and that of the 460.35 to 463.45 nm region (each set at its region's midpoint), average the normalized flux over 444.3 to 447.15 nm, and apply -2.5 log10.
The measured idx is 0.03 mag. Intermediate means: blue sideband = 11.2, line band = 11.1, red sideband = 12.5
